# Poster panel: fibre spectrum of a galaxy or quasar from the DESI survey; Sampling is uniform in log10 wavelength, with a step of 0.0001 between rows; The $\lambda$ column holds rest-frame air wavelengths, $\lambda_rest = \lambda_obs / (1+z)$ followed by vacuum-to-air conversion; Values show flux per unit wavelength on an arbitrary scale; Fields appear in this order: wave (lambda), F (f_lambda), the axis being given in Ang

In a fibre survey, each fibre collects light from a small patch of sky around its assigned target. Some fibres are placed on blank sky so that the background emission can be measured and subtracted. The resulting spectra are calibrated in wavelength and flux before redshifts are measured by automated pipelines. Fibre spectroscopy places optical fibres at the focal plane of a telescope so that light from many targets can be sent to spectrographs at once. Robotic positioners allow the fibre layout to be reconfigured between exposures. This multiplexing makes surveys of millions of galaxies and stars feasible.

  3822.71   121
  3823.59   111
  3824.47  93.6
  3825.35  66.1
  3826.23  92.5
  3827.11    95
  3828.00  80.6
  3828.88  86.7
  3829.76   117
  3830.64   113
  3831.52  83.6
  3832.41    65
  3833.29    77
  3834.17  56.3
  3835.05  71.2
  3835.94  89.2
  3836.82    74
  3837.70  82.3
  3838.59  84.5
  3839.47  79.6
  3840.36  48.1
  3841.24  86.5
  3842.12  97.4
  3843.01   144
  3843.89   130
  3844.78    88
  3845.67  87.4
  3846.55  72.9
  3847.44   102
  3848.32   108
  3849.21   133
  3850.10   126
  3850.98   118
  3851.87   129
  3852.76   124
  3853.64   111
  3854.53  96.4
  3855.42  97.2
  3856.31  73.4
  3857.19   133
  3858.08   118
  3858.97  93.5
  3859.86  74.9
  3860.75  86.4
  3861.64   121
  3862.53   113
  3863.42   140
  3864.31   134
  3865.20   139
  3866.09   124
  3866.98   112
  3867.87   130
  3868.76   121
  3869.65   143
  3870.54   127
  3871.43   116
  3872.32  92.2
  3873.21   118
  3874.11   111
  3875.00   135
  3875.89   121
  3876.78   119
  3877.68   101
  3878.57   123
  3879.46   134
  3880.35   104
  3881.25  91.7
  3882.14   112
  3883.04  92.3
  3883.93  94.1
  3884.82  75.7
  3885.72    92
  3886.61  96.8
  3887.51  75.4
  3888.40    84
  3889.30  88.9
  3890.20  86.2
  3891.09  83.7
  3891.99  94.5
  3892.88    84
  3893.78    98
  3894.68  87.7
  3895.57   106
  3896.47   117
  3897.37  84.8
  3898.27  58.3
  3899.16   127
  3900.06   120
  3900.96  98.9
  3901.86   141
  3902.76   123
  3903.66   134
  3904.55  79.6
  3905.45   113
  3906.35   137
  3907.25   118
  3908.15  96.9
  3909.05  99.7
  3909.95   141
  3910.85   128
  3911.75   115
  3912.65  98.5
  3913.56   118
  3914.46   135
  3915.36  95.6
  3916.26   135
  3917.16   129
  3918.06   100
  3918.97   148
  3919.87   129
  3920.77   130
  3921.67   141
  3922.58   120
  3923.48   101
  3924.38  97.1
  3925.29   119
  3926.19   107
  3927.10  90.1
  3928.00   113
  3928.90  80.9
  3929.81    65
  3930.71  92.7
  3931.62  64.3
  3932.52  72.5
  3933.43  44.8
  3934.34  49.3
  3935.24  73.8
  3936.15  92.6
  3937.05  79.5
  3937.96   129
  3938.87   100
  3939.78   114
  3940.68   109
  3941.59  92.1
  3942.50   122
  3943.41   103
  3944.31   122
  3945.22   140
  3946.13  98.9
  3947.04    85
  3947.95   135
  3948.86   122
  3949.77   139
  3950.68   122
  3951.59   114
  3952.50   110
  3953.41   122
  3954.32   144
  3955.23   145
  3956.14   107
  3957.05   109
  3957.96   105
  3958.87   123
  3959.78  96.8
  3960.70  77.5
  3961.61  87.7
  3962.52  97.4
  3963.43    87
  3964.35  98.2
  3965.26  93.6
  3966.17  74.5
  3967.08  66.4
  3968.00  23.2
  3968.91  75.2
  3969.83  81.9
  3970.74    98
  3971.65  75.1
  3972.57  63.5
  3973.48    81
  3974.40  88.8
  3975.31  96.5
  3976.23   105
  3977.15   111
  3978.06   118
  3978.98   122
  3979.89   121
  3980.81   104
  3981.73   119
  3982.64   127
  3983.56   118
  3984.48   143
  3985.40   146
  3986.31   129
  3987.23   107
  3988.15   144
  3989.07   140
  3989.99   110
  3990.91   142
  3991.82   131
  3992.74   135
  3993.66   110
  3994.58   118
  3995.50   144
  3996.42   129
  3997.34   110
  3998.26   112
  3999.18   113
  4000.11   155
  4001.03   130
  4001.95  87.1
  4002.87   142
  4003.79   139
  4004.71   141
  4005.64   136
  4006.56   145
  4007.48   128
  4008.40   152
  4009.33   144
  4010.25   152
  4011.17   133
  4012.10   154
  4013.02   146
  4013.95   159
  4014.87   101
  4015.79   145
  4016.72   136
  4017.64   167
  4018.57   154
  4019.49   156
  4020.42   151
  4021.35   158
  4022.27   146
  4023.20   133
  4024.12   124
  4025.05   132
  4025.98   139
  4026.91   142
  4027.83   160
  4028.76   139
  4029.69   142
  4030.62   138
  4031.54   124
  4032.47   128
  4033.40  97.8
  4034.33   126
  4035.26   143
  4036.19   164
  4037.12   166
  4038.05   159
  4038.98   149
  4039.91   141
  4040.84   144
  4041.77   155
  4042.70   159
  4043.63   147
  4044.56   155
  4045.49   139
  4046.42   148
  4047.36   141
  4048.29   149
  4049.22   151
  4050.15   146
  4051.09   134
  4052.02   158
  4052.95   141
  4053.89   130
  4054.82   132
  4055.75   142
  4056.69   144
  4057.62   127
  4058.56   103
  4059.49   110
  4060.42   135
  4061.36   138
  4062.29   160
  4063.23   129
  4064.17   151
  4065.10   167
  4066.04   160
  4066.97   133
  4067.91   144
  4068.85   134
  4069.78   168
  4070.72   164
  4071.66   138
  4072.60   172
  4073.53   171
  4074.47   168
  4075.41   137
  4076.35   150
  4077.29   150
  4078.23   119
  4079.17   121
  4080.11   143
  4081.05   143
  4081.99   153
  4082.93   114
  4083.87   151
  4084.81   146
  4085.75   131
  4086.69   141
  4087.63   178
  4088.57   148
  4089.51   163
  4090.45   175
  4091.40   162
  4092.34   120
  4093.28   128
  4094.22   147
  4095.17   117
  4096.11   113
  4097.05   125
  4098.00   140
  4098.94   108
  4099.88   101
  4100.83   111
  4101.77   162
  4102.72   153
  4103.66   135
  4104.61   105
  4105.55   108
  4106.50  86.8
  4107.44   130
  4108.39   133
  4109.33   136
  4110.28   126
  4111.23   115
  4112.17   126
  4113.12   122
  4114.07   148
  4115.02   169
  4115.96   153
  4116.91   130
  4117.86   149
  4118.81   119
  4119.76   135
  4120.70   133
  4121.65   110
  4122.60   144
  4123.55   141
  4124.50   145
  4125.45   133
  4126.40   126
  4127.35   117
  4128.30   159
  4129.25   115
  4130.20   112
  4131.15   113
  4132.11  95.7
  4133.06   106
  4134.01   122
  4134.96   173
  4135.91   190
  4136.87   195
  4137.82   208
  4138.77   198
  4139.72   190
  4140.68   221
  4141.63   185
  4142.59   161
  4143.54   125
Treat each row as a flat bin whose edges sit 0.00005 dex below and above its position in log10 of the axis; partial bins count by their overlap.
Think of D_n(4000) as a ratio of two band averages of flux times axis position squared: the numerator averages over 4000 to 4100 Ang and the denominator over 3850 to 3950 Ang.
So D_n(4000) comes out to 1.42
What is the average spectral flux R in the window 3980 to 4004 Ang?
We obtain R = 126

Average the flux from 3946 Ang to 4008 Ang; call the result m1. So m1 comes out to 113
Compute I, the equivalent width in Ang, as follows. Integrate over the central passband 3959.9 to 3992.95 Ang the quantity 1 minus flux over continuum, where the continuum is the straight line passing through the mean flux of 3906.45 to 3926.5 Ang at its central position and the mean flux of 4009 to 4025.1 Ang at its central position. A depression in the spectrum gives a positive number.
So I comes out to 7.6 Ang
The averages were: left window 119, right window 144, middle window 104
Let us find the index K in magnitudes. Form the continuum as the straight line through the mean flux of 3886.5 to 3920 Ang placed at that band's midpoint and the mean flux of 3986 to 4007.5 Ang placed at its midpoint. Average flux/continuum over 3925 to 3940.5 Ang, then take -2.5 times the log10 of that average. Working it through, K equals 0.29 mag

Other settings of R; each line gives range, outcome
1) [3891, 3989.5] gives 106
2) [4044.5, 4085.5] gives 143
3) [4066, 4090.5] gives 148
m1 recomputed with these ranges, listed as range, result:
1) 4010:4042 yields 143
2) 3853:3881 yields 115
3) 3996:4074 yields 142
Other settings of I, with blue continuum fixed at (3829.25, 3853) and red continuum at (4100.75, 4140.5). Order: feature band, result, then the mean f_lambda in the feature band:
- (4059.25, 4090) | -3.6 Ang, 147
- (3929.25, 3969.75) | 5.1 Ang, 98.1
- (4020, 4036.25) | -1.7 Ang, 137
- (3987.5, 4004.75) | -1.2 Ang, 127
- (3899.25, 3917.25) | -2.0 Ang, 118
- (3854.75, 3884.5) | -3.9 Ang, 113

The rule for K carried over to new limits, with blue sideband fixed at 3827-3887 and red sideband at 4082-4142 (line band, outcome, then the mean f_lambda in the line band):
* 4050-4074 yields -0.08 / 143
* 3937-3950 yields 0.03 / 113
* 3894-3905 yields 0.04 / 106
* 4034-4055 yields -0.13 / 147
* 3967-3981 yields 0.32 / 89.7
